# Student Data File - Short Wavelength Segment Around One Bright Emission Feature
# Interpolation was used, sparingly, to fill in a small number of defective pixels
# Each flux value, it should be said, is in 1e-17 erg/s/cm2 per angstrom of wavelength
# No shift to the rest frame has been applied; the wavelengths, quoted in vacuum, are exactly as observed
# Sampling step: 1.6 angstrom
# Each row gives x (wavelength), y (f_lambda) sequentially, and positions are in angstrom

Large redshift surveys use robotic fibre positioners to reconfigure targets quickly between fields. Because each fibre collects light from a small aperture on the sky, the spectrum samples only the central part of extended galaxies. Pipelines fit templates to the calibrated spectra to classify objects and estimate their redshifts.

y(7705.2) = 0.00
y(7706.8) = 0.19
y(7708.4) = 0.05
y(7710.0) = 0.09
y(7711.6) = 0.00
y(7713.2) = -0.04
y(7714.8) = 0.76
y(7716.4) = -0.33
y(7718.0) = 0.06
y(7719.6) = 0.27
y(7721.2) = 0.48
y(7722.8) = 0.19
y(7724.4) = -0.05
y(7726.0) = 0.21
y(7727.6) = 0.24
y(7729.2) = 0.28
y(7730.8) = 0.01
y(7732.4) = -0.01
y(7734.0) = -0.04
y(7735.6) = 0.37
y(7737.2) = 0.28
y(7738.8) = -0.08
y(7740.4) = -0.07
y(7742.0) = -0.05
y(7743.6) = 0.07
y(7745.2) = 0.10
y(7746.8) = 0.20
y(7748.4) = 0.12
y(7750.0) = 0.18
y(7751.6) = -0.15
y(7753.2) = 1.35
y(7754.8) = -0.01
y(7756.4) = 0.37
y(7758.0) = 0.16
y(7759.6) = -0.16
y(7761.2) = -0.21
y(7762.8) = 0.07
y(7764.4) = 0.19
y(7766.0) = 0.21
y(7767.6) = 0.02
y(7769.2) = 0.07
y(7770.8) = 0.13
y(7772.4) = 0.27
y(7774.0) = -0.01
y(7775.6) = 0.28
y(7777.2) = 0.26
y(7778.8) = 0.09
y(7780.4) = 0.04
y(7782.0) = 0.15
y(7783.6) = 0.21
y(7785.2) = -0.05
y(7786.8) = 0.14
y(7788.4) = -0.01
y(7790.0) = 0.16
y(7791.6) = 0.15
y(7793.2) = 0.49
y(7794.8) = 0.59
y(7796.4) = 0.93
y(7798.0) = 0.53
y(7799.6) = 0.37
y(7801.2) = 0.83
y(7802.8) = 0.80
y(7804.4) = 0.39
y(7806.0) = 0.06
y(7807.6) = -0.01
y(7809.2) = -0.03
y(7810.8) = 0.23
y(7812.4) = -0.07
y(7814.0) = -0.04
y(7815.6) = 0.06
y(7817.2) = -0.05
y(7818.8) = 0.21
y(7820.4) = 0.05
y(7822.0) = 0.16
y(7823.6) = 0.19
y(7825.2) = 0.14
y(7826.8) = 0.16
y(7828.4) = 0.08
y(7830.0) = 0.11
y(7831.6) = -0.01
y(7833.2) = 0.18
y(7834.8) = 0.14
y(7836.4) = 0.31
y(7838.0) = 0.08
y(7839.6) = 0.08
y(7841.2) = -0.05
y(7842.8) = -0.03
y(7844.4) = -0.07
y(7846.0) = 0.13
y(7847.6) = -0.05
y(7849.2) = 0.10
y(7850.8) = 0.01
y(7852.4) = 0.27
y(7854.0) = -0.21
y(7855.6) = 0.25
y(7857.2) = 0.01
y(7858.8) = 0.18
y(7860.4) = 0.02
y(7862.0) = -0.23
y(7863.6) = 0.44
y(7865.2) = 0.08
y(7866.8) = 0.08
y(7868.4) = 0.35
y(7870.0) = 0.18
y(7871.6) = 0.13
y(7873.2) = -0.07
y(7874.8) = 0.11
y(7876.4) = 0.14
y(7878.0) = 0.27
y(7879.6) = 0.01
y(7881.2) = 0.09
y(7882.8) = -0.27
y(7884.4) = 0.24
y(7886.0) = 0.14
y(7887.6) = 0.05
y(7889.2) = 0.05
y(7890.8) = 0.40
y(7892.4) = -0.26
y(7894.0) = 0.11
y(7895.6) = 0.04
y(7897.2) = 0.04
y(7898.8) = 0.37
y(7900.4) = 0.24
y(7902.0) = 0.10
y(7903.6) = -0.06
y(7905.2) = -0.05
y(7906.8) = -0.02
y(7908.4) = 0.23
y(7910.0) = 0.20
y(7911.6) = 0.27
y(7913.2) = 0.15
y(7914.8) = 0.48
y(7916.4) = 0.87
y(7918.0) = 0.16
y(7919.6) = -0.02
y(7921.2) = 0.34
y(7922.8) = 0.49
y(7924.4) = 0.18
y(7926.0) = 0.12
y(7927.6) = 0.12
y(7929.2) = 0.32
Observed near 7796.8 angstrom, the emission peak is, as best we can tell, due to [O II] 3727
